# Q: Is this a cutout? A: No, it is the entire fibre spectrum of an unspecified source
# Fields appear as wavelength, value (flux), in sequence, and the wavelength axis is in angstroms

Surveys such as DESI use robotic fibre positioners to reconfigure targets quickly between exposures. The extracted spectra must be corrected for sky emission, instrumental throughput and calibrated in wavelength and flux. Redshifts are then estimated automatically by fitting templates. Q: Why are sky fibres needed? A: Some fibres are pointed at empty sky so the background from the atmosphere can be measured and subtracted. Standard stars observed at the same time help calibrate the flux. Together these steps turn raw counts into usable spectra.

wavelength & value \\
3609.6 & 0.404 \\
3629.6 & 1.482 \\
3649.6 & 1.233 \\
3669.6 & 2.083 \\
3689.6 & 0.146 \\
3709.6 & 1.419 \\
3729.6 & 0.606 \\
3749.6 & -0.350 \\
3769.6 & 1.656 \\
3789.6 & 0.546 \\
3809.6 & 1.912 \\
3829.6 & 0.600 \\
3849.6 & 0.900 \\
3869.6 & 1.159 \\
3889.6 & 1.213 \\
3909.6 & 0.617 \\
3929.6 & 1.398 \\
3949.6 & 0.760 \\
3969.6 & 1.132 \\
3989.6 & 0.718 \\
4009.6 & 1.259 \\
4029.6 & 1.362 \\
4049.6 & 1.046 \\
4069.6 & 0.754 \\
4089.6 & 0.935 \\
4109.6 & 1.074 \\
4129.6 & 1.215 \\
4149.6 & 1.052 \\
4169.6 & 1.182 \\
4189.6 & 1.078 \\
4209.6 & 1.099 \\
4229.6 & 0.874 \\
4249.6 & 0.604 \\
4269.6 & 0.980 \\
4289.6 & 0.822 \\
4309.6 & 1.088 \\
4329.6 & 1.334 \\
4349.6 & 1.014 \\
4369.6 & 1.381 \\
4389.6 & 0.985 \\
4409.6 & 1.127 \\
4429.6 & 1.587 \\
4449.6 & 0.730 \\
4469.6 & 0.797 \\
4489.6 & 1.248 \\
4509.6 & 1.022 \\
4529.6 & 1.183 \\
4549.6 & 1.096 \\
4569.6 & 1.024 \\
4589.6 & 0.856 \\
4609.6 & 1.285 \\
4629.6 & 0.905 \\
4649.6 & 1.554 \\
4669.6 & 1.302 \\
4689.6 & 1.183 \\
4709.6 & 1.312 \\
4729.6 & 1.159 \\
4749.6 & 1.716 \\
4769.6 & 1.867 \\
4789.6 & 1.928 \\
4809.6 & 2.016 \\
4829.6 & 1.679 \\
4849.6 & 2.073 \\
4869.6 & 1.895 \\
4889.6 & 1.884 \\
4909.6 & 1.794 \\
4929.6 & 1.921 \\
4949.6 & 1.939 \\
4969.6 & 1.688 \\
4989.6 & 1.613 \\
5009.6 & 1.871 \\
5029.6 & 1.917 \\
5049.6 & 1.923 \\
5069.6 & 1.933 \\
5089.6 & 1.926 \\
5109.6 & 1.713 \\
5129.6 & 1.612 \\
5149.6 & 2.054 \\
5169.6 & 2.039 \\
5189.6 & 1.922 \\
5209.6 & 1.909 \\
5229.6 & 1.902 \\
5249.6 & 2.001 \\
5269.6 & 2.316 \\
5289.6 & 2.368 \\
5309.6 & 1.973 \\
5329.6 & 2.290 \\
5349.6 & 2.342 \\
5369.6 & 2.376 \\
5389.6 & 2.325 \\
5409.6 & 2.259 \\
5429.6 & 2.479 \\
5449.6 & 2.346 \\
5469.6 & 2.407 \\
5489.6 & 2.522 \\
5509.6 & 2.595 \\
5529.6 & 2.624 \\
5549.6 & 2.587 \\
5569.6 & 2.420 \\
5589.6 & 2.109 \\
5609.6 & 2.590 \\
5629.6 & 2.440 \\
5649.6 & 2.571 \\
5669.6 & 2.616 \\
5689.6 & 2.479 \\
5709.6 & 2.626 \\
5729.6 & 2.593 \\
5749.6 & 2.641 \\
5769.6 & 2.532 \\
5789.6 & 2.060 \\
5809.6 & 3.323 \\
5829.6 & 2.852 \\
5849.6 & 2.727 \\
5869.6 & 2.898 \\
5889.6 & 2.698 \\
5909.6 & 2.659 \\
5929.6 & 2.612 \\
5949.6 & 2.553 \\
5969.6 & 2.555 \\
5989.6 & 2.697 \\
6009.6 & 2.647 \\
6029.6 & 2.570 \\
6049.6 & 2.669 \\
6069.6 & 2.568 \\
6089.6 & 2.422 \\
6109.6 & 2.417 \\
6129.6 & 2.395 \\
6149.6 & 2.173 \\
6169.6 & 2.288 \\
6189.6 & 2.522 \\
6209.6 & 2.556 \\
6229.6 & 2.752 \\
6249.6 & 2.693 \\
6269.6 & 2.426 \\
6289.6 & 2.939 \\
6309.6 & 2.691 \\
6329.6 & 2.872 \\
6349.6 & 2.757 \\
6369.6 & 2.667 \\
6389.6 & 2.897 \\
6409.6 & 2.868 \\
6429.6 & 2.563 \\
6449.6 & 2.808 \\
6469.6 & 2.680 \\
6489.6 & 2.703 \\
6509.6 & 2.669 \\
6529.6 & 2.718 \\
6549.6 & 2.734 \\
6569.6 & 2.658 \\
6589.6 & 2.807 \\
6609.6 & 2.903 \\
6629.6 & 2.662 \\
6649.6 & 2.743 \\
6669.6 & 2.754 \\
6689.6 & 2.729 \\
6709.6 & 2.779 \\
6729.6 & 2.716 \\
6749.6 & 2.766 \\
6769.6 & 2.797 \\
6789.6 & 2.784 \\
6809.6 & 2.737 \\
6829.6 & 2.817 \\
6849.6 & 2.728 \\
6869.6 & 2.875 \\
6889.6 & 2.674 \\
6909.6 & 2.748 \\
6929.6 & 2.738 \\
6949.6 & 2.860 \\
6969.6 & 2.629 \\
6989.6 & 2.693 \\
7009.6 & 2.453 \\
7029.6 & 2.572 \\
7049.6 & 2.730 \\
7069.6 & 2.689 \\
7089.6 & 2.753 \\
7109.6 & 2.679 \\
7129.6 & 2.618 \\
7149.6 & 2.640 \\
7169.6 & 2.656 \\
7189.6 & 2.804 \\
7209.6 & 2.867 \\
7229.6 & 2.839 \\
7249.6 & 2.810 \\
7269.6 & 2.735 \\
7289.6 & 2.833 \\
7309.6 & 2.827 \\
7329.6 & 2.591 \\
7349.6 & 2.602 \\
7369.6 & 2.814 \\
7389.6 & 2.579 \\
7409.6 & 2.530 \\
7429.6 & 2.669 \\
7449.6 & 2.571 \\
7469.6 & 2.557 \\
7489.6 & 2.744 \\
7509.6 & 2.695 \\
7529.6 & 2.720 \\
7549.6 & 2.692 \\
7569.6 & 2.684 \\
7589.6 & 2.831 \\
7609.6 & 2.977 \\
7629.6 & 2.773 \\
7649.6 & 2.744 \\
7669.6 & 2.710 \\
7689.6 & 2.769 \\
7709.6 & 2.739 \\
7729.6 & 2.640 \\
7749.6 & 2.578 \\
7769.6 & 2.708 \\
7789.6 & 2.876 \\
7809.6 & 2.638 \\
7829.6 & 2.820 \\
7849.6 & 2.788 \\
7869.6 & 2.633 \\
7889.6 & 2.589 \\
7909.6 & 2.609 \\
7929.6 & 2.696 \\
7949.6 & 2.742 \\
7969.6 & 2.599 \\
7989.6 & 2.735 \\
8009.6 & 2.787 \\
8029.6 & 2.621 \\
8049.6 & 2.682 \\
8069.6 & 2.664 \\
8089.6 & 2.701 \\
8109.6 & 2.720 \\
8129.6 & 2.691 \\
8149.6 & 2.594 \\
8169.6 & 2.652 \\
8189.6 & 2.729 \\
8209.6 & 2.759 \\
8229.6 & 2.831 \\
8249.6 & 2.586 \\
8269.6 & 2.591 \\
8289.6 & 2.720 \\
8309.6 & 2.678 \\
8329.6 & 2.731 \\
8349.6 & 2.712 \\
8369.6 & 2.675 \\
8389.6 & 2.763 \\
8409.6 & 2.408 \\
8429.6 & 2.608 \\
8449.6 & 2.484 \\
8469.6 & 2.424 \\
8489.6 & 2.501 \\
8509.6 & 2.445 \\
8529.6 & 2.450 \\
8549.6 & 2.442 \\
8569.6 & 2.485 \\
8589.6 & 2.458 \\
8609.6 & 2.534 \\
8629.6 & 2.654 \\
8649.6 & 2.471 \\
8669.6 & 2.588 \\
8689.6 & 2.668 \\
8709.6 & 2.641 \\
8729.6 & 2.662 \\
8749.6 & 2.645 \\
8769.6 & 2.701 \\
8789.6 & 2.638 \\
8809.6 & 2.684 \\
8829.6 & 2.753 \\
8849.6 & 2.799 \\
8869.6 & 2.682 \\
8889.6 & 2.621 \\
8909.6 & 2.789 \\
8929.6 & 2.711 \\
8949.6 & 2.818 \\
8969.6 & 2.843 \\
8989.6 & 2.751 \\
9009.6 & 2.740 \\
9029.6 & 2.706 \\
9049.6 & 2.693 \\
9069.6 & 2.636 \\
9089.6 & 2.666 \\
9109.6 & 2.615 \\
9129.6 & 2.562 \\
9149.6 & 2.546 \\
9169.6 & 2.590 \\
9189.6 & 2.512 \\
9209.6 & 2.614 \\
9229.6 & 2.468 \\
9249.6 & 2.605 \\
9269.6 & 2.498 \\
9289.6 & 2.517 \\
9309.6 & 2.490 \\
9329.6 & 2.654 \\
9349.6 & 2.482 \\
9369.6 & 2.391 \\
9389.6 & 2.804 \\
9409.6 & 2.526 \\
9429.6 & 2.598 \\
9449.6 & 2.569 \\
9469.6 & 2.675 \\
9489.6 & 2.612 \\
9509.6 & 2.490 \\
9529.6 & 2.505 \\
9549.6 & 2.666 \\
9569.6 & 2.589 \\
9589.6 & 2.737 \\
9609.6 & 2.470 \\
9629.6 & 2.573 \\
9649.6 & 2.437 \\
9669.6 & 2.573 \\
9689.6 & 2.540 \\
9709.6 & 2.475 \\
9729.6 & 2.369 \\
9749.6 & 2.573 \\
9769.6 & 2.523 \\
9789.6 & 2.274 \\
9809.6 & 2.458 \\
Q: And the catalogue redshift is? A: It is 0.19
